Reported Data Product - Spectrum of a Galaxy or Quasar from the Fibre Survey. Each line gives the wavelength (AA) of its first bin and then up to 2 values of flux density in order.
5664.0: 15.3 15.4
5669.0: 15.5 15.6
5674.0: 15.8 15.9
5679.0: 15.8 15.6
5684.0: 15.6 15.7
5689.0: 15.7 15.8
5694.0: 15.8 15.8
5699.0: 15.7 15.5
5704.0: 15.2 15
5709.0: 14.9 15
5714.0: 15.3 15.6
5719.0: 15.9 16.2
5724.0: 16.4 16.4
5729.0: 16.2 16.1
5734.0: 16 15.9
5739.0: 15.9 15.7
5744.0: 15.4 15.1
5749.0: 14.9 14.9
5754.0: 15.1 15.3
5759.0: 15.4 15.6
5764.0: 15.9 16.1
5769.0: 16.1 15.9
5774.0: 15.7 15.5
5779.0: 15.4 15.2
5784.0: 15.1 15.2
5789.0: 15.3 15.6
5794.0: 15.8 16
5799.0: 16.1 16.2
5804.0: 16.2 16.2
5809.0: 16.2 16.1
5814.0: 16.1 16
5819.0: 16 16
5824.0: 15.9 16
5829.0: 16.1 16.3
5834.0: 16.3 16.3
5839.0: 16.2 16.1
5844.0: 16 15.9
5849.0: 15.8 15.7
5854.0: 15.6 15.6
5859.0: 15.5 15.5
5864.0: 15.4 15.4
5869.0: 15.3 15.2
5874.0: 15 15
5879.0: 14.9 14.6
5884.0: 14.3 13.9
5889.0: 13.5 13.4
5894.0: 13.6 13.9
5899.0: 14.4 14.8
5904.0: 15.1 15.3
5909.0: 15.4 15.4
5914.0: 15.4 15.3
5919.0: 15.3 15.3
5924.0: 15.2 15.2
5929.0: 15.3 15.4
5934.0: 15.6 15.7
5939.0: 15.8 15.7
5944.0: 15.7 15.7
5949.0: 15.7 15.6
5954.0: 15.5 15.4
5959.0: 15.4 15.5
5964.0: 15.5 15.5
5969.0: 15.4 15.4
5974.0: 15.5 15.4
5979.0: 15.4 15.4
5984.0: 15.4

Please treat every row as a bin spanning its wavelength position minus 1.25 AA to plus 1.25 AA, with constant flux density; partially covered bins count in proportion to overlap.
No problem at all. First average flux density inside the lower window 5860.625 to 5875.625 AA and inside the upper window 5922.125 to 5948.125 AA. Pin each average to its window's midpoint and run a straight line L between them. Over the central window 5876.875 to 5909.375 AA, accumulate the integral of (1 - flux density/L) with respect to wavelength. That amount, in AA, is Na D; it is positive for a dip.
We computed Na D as 2.1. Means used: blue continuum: 15.3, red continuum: 15.5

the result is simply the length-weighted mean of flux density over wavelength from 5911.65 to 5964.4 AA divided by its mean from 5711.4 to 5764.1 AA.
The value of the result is 0.99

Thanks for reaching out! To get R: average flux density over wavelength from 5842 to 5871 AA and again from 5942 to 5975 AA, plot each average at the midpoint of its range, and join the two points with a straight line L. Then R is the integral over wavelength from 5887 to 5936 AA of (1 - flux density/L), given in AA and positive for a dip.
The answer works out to 2.2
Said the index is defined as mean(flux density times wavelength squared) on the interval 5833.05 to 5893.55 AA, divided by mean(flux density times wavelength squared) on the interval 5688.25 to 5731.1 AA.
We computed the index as 1.02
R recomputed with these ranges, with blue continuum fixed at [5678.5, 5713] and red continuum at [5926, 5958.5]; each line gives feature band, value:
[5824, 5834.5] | -0.4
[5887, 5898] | 1.4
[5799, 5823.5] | -0.9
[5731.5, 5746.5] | -0.2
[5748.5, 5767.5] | 0.1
